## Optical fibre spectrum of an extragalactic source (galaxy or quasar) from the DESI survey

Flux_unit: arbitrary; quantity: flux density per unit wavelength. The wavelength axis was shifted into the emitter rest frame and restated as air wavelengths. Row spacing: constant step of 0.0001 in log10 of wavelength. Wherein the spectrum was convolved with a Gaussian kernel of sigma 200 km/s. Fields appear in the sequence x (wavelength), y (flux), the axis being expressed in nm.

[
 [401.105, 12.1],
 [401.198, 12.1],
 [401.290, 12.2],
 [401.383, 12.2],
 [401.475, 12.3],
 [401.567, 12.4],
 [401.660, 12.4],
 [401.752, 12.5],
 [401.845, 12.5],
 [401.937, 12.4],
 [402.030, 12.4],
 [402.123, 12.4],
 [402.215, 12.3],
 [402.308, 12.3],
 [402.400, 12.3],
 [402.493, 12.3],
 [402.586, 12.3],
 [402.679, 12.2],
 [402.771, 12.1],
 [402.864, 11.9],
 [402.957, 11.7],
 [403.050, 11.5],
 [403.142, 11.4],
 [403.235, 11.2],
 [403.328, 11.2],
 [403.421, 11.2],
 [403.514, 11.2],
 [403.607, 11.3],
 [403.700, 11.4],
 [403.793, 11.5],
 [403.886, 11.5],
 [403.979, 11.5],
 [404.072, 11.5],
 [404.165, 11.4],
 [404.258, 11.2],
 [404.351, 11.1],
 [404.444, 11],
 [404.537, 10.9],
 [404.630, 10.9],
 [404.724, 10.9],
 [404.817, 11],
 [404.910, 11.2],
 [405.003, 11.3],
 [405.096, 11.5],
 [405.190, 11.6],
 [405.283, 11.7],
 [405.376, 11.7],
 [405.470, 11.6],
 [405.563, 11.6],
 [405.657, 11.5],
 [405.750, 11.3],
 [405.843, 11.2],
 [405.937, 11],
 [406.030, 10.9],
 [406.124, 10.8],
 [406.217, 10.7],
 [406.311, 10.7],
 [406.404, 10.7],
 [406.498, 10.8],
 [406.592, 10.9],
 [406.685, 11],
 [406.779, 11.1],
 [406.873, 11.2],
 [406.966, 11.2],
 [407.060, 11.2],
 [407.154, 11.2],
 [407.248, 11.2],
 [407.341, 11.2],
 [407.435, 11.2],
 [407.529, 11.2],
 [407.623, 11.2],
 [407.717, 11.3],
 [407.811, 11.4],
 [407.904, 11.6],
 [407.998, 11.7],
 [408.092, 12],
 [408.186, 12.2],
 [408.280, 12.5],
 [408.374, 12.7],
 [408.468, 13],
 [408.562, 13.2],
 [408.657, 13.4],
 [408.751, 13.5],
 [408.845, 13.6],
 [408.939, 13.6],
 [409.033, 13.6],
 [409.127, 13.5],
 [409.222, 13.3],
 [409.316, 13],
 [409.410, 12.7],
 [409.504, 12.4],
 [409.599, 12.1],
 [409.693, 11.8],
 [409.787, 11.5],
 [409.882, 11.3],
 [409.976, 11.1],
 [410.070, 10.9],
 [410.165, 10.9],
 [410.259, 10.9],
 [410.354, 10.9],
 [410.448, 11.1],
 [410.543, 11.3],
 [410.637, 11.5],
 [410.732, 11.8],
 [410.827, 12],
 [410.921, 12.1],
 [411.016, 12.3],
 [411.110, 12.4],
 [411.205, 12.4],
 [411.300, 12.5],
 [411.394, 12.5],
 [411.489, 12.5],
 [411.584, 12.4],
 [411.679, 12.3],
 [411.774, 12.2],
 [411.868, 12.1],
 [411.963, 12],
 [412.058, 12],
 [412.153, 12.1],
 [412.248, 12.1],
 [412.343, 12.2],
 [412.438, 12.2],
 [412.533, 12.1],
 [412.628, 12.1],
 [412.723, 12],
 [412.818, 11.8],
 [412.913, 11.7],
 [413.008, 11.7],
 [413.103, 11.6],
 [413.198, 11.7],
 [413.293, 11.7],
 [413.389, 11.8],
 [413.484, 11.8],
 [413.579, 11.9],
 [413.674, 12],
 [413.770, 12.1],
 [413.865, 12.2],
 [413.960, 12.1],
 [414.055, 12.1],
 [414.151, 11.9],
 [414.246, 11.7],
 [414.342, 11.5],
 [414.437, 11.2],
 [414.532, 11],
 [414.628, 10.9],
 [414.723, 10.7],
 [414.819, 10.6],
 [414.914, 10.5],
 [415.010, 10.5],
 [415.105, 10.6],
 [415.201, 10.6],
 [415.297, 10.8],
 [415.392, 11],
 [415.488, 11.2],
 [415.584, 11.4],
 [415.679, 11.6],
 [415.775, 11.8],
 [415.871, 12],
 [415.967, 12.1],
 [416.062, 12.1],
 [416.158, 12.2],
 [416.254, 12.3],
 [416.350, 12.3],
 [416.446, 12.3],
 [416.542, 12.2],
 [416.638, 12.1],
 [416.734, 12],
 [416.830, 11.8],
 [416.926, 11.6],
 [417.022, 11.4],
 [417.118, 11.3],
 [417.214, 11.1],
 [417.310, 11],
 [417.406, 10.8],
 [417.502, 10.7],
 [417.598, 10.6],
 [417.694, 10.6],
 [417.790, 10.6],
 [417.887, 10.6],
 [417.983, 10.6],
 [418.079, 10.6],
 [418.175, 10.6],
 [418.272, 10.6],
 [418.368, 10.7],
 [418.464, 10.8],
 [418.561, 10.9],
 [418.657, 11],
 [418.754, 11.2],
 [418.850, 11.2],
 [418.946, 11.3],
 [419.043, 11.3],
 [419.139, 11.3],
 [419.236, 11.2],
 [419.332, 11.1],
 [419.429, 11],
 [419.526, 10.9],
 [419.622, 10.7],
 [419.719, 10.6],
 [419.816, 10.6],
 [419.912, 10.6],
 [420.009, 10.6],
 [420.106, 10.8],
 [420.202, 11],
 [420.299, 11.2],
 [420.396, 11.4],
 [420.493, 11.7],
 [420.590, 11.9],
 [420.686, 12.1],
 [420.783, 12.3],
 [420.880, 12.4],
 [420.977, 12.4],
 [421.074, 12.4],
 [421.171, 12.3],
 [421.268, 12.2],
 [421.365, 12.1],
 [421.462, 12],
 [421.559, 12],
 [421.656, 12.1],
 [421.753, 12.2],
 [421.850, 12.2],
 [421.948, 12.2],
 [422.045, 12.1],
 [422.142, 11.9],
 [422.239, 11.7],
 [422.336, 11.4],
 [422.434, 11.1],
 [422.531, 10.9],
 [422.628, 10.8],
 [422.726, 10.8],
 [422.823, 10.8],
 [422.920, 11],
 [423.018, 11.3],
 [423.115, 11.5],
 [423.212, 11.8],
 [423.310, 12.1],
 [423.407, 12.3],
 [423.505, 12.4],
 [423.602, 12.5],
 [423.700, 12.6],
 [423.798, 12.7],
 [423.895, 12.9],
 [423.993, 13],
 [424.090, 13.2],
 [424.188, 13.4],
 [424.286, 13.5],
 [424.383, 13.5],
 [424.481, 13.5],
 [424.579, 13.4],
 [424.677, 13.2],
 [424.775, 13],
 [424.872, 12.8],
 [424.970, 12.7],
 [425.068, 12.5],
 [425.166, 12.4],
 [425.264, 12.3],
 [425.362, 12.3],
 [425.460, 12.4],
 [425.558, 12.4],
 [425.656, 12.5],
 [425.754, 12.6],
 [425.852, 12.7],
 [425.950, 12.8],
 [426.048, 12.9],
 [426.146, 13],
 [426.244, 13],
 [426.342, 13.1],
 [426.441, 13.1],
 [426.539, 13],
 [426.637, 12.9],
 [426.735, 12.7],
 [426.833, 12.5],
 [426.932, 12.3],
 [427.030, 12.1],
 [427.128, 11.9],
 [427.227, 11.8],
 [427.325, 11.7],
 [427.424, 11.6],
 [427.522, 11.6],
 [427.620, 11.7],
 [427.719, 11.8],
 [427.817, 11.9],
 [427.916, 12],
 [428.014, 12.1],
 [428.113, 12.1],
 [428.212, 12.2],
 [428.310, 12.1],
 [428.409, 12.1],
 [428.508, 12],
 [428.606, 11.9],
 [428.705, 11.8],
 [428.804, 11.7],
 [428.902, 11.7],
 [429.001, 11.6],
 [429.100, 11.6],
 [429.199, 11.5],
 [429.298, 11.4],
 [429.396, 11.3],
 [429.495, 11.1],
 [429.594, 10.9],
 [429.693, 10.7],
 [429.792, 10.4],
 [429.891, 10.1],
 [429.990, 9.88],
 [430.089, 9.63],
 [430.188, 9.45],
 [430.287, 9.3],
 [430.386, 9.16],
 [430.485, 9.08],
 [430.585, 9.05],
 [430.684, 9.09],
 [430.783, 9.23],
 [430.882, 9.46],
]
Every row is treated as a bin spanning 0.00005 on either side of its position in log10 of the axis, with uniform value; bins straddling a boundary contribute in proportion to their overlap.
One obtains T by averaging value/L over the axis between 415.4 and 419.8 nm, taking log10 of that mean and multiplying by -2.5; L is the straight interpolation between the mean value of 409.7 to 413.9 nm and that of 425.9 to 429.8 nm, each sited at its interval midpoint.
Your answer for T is 0.061 mag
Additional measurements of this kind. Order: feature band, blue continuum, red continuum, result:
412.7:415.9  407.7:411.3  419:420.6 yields 0.018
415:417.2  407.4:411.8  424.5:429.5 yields 0.051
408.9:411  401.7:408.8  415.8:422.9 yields -0.040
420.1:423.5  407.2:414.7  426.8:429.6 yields 0.012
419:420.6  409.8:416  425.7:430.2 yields 0.068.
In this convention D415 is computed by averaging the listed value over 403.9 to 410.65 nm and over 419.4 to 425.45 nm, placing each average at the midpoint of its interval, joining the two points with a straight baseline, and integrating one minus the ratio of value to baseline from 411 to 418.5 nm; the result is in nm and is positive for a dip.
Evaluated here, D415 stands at 0.14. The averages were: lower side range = 11.6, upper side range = 12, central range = 11.6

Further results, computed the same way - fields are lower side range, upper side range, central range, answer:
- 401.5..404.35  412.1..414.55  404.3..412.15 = 0.07 nm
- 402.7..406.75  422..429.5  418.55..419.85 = 0.10 nm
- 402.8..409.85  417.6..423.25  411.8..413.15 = -0.06 nm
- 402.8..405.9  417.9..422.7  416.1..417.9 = -0.01 nm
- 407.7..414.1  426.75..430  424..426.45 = -0.24 nm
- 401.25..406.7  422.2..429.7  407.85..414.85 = -0.17 nm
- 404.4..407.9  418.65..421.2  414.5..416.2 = 0.01 nm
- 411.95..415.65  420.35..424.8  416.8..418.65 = 0.15 nm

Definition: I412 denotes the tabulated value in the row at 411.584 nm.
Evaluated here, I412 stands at 12.4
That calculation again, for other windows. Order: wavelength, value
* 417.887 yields 10.6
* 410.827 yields 12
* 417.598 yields 10.6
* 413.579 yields 11.9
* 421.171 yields 12.3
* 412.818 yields 11.8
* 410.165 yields 10.9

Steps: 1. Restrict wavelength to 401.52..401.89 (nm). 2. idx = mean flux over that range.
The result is 12.4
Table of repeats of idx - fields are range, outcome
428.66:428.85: 11.7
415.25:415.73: 11.2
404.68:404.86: 11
